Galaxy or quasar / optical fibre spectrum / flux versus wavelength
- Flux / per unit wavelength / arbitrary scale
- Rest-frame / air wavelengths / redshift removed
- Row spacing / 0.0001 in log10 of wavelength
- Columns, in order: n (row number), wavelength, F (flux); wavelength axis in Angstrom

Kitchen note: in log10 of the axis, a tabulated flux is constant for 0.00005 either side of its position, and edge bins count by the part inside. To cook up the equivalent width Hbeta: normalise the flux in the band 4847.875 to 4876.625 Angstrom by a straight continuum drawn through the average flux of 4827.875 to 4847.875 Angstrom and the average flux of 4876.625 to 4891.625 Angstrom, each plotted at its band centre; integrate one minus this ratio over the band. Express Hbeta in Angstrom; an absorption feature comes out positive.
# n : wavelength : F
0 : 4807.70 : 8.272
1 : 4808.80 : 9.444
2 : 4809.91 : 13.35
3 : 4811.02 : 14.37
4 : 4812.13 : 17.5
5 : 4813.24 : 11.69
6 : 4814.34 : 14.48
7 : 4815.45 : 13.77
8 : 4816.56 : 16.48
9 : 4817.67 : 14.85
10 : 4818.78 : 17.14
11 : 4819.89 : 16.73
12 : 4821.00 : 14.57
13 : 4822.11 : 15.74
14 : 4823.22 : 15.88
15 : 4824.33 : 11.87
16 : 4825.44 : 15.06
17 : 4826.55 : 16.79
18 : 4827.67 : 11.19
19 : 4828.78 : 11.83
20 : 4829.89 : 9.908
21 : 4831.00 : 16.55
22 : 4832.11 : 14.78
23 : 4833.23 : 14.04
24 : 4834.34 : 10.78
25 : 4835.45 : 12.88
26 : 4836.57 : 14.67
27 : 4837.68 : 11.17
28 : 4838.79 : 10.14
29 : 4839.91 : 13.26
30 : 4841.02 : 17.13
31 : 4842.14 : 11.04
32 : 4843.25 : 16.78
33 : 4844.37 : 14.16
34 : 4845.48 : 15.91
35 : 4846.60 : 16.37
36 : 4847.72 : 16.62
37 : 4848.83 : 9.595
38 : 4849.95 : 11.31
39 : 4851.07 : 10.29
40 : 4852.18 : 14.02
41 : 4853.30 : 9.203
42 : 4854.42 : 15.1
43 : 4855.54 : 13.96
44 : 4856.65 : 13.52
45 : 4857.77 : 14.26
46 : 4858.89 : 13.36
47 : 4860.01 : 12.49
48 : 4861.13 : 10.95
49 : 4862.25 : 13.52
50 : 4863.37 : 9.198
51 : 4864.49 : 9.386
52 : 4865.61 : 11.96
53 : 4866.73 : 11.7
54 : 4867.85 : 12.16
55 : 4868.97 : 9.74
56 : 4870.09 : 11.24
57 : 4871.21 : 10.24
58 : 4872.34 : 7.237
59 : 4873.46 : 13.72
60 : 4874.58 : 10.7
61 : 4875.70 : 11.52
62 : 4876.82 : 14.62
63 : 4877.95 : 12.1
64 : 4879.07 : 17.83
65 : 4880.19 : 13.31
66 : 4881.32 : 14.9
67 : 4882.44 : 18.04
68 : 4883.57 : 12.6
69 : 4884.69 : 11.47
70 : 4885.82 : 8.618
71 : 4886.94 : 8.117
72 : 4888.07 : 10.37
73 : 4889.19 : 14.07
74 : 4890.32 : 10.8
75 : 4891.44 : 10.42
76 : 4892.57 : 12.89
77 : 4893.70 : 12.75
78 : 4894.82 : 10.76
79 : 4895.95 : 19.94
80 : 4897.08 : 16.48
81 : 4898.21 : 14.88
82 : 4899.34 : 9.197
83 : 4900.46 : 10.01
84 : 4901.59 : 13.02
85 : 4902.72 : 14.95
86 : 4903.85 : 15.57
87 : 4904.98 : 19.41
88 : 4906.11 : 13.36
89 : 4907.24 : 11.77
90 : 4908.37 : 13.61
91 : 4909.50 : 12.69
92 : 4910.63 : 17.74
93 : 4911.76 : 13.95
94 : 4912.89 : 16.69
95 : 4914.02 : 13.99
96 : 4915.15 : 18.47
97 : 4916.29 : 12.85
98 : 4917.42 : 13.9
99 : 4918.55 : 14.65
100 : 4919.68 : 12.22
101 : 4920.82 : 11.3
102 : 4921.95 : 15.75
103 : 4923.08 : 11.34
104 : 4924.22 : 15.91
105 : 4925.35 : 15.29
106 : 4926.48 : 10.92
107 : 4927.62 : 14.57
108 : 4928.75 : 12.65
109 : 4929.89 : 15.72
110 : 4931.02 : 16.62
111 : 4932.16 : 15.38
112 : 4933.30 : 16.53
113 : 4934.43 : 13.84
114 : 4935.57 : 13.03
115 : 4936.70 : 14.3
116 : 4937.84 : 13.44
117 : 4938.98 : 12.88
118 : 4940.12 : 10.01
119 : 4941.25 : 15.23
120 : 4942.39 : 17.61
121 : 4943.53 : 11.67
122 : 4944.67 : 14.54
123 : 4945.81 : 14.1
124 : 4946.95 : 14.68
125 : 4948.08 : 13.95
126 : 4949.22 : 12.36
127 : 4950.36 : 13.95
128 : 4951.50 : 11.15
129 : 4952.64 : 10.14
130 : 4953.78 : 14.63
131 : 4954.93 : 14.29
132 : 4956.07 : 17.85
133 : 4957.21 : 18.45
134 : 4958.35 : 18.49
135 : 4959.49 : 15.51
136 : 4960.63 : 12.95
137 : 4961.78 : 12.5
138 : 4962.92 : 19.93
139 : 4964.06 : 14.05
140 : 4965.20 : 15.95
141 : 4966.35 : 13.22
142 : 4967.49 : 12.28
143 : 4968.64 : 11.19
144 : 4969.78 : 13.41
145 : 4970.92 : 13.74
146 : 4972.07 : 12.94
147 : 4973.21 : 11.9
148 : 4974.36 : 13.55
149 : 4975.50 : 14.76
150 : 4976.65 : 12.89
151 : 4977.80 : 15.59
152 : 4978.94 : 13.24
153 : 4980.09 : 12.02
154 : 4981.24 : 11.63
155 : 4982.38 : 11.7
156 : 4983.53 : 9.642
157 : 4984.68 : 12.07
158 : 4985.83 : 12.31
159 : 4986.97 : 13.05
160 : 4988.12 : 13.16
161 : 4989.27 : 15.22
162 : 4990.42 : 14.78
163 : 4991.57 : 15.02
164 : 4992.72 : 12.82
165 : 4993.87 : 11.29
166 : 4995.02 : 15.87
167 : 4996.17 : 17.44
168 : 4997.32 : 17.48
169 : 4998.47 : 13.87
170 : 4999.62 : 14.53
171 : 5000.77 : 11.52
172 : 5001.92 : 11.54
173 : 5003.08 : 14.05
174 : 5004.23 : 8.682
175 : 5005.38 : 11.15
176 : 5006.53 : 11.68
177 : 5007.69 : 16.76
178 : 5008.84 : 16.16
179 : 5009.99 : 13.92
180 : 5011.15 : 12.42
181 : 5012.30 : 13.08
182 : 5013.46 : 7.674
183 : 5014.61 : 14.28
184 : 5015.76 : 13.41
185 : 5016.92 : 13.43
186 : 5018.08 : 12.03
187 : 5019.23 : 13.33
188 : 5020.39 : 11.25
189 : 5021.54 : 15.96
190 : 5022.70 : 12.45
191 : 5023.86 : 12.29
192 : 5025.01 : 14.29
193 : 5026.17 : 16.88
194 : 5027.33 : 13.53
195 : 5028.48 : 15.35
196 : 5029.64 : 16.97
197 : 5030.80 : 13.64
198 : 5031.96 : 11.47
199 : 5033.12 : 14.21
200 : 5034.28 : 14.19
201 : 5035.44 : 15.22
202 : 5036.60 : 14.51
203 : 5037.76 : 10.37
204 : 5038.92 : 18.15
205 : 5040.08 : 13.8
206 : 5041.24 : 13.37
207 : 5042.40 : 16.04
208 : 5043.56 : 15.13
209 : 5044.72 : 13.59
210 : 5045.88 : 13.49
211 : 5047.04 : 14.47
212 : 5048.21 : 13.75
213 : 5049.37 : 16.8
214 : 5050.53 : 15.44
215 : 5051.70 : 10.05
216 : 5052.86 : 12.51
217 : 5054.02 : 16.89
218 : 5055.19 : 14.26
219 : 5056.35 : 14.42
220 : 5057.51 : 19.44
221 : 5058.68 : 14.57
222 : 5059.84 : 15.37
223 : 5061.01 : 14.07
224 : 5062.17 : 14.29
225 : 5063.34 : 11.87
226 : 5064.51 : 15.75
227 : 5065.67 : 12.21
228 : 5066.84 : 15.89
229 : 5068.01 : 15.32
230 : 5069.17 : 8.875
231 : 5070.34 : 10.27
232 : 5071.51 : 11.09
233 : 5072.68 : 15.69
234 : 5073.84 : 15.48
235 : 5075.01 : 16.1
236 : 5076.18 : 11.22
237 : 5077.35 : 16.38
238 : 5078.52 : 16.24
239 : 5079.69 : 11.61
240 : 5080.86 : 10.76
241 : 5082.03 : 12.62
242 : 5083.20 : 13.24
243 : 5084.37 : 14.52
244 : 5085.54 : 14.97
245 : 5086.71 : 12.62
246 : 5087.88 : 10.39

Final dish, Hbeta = 3.1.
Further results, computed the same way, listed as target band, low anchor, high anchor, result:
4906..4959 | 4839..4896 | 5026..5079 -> -4.3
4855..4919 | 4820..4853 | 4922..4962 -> 4.1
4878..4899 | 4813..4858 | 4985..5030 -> 0.9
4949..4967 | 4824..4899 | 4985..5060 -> -1.7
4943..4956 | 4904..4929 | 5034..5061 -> 0.9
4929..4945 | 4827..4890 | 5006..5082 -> -1.4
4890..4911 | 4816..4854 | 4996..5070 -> 0.2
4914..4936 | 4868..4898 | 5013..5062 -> -2.2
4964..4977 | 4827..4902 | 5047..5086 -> 0.1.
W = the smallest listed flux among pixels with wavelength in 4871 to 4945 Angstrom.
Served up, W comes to 7.237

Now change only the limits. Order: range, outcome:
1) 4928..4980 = 10.01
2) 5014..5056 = 10.05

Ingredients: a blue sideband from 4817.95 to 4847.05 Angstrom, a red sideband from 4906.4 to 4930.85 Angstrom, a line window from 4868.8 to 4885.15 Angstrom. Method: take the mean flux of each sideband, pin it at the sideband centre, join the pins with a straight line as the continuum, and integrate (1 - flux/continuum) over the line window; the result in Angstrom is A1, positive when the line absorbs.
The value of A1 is 1.6 Angstrom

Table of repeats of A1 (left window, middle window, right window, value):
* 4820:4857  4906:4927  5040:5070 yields -0.3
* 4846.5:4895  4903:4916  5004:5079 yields -2.7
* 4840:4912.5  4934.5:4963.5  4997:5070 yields -2.0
